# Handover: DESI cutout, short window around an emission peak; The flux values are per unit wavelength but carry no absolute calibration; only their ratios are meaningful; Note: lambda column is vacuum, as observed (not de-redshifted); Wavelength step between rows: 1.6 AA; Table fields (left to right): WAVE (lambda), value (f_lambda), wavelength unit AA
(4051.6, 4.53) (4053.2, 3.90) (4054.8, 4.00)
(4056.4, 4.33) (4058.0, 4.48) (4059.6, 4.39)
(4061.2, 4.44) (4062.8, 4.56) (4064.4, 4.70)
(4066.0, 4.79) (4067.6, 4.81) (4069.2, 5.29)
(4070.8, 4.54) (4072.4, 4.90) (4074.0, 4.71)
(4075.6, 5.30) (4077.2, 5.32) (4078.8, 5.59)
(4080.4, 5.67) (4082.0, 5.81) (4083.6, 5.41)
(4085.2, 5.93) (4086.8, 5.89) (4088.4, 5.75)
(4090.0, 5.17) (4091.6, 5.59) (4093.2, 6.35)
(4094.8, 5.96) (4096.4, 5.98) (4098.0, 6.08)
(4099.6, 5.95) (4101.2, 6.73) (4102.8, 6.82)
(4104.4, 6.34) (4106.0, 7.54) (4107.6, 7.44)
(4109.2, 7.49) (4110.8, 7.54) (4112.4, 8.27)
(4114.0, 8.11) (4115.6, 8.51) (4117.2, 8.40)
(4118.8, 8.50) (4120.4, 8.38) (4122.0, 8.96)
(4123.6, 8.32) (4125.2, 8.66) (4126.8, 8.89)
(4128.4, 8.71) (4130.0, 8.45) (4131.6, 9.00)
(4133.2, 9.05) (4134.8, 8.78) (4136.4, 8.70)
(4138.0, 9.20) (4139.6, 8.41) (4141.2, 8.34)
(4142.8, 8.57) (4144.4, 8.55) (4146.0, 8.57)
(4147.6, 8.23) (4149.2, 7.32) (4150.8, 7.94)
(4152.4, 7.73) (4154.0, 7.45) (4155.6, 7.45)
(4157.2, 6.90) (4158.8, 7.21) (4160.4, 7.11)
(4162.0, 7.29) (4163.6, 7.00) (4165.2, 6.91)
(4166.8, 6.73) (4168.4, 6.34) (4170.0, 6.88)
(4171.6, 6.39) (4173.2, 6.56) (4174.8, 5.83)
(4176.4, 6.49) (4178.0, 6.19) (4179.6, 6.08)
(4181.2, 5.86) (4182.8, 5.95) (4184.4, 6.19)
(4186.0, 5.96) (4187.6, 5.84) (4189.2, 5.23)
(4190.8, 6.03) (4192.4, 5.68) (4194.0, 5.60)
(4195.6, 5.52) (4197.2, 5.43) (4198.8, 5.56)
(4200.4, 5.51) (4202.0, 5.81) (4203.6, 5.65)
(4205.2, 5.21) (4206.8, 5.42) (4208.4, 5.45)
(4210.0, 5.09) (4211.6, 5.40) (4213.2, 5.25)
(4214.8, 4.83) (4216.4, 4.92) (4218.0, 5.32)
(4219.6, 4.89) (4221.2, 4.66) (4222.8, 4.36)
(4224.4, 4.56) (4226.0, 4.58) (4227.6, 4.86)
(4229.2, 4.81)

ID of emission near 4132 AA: C IV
